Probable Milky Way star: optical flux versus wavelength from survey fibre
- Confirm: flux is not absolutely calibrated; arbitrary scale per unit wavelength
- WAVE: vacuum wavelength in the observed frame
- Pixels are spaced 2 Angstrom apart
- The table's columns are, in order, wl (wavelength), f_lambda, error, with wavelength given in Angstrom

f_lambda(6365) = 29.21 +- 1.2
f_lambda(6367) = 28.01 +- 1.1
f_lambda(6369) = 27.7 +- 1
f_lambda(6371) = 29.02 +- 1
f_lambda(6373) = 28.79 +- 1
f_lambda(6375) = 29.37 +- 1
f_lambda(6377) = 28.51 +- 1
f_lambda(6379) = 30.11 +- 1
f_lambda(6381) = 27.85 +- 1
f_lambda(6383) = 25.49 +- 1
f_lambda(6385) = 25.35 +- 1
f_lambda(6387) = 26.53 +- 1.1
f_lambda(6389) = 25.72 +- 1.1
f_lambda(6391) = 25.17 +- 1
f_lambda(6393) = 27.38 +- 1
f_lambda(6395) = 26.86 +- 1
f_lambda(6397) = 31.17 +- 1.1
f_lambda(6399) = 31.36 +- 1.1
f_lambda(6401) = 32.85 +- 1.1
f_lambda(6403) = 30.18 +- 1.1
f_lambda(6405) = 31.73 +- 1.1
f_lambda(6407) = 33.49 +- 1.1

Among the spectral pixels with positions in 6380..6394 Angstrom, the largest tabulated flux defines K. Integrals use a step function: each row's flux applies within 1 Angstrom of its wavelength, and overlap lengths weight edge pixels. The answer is 27.85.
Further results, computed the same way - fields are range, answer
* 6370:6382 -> 30.11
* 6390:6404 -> 32.85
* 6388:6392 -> 25.72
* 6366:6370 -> 28.01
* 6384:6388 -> 26.53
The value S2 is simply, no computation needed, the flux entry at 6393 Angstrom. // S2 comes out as 27.38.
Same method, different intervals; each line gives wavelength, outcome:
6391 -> 25.17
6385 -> 25.35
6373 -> 28.79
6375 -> 29.37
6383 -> 25.49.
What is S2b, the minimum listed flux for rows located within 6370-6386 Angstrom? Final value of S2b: 25.35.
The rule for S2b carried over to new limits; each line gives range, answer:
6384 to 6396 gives 25.17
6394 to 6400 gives 26.86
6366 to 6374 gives 27.7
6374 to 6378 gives 28.51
